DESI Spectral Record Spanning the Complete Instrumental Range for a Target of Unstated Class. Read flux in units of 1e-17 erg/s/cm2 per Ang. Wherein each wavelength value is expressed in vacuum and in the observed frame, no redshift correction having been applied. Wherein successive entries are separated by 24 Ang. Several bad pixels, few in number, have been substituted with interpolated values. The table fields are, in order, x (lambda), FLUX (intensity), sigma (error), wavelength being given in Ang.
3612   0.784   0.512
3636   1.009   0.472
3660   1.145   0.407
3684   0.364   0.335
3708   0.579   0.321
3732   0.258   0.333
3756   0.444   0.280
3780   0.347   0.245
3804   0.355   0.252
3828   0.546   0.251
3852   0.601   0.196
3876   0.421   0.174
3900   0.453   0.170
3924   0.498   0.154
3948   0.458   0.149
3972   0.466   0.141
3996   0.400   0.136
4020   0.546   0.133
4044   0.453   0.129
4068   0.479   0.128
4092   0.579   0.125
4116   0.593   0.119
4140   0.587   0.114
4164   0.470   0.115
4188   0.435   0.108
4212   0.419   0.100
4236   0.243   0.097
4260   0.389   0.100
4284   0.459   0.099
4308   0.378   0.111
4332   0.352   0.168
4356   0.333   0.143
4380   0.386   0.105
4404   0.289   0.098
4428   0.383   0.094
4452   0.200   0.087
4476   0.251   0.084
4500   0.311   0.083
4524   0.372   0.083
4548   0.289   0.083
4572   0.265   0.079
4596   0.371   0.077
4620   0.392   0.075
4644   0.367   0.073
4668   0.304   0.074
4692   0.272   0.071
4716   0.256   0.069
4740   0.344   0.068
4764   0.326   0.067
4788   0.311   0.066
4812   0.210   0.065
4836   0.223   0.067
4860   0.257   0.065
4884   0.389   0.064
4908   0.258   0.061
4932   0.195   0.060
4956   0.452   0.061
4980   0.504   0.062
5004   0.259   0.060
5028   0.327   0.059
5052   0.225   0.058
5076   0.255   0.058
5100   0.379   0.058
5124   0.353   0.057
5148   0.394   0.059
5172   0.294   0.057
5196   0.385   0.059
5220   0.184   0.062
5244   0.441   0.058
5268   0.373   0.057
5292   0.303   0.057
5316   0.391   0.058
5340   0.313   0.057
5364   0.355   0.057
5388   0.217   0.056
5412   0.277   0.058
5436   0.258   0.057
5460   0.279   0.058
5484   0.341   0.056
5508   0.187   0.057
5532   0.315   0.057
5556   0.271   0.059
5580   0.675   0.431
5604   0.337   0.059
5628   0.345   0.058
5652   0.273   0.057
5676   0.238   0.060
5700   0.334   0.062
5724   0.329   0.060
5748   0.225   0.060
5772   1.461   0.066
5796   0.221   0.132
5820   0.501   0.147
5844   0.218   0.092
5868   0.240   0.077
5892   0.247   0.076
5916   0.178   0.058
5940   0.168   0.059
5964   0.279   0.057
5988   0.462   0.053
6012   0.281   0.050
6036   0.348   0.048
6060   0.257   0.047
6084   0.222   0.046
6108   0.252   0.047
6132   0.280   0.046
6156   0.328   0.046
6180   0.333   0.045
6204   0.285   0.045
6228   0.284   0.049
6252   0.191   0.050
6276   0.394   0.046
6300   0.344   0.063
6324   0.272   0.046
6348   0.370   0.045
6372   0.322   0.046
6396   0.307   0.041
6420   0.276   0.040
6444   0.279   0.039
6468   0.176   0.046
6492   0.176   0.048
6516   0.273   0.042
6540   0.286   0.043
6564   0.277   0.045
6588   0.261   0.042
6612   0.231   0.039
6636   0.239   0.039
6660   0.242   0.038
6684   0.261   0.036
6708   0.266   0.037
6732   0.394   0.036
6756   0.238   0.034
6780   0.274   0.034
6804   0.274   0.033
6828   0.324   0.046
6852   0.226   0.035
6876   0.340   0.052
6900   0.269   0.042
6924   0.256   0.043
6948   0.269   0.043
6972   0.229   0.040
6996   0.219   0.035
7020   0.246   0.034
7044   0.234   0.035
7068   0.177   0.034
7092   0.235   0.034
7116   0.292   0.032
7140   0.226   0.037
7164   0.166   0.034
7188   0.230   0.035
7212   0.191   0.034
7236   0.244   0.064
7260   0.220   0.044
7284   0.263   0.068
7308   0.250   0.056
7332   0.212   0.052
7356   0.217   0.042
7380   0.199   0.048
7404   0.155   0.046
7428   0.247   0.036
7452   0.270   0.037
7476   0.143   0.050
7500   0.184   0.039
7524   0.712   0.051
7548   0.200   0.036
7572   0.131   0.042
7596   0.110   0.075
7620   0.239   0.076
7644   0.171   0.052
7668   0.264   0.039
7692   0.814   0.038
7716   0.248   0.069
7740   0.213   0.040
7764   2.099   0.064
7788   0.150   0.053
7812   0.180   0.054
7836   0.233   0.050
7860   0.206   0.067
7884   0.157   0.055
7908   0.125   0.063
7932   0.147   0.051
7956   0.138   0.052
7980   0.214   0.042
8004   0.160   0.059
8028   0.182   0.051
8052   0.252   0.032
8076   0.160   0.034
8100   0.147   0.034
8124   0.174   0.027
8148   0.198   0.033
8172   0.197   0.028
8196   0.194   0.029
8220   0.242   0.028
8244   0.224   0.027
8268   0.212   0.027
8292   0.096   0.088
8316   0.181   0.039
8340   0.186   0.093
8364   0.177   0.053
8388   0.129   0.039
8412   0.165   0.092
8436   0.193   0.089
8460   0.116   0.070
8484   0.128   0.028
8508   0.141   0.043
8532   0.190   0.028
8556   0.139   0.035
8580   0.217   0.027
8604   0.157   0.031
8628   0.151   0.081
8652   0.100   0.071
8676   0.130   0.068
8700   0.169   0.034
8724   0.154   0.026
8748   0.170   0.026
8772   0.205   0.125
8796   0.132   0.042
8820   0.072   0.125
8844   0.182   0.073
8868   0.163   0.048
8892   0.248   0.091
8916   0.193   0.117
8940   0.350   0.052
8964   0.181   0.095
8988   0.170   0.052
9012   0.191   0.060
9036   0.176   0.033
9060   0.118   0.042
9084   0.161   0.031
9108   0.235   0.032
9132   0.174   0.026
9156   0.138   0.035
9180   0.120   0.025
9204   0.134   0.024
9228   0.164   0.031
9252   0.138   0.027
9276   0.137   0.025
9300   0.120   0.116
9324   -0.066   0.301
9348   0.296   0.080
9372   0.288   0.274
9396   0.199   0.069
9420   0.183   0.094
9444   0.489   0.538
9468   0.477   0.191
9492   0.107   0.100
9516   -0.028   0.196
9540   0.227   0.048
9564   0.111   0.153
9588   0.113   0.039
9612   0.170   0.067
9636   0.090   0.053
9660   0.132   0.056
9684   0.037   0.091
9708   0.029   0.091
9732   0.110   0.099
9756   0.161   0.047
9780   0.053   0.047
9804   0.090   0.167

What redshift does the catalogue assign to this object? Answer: 0.55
